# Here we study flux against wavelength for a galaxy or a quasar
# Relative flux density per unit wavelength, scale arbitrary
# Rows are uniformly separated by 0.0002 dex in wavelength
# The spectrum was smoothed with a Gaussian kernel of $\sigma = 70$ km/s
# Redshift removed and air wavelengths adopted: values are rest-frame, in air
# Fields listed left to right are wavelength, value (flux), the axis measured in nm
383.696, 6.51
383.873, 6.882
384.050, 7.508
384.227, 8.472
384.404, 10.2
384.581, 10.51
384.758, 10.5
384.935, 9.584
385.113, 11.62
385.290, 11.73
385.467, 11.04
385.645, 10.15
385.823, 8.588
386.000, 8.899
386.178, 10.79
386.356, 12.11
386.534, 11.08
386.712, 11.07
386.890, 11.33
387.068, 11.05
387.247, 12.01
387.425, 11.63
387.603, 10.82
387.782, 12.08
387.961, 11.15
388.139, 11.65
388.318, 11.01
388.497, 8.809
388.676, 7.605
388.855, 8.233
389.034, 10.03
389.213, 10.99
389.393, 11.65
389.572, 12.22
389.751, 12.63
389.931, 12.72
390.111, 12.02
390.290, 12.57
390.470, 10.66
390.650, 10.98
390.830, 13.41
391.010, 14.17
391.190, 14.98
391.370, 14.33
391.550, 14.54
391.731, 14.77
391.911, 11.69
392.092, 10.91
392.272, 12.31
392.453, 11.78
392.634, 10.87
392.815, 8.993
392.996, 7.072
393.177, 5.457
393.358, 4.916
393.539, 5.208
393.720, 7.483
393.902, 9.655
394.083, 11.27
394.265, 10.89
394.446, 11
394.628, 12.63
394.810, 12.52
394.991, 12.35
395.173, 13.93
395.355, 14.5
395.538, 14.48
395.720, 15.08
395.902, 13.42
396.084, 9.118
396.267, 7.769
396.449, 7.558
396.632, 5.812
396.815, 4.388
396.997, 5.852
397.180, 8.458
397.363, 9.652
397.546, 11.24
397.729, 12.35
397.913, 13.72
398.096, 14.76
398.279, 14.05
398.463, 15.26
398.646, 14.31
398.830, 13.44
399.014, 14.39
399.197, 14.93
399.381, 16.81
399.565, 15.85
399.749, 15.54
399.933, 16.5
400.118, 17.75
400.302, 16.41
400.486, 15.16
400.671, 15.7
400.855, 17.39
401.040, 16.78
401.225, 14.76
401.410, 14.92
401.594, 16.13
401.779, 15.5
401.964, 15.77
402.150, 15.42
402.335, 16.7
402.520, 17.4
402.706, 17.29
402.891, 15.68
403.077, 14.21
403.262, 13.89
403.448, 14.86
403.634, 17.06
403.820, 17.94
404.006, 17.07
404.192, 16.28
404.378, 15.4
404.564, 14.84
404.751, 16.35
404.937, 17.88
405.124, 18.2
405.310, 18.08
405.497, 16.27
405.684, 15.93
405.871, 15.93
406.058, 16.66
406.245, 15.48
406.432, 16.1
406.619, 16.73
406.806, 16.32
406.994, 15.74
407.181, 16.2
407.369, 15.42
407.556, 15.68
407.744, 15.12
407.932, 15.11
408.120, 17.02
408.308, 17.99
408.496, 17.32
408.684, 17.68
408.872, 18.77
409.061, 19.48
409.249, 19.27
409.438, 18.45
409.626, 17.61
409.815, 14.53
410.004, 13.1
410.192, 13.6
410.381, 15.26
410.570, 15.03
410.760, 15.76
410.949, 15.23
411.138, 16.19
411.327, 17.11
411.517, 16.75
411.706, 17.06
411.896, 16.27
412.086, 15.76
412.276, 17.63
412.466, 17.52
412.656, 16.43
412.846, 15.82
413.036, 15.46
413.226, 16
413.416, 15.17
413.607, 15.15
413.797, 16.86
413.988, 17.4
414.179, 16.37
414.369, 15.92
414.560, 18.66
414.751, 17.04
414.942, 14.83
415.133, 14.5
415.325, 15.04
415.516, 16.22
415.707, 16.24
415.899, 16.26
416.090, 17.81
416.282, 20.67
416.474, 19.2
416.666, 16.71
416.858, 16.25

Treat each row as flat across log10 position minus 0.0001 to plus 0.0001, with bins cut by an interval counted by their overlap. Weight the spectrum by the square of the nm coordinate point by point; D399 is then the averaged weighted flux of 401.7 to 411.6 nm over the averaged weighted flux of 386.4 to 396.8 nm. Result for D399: 1.60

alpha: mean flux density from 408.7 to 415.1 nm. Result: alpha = 16.4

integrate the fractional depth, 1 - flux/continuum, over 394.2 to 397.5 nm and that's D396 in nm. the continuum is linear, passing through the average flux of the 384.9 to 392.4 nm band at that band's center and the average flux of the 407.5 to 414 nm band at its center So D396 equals 0.64 nm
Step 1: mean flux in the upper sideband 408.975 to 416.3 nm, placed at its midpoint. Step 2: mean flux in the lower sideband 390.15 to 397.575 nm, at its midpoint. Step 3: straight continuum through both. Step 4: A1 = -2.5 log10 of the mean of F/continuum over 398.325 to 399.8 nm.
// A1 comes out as -0.22 mag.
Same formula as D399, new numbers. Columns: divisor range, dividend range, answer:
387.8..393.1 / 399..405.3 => 1.48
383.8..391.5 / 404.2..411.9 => 1.65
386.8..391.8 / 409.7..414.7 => 1.52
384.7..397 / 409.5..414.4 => 1.64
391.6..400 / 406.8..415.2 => 1.54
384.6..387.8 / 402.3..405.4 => 1.65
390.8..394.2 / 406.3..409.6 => 1.72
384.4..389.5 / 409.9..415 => 1.72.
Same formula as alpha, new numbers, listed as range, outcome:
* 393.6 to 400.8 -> 12.5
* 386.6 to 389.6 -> 10.8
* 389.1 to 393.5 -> 11.4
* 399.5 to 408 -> 16.1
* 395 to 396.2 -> 13.2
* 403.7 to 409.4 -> 16.8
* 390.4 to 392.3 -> 13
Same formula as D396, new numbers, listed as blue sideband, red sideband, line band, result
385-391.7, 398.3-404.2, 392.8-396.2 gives 0.76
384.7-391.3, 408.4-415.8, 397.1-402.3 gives -0.40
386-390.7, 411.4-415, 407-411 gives -0.21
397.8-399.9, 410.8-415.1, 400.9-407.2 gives -0.32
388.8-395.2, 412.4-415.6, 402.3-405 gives -0.47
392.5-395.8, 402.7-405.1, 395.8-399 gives 0.43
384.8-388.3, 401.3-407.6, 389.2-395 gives 0.61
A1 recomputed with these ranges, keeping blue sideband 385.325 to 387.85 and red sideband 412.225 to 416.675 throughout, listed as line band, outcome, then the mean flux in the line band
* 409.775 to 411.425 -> 0.05 mag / 15.1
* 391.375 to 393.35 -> 0.13 mag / 10.7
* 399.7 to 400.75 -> -0.18 mag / 16.2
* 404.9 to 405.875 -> -0.16 mag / 17.1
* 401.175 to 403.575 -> -0.11 mag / 15.6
